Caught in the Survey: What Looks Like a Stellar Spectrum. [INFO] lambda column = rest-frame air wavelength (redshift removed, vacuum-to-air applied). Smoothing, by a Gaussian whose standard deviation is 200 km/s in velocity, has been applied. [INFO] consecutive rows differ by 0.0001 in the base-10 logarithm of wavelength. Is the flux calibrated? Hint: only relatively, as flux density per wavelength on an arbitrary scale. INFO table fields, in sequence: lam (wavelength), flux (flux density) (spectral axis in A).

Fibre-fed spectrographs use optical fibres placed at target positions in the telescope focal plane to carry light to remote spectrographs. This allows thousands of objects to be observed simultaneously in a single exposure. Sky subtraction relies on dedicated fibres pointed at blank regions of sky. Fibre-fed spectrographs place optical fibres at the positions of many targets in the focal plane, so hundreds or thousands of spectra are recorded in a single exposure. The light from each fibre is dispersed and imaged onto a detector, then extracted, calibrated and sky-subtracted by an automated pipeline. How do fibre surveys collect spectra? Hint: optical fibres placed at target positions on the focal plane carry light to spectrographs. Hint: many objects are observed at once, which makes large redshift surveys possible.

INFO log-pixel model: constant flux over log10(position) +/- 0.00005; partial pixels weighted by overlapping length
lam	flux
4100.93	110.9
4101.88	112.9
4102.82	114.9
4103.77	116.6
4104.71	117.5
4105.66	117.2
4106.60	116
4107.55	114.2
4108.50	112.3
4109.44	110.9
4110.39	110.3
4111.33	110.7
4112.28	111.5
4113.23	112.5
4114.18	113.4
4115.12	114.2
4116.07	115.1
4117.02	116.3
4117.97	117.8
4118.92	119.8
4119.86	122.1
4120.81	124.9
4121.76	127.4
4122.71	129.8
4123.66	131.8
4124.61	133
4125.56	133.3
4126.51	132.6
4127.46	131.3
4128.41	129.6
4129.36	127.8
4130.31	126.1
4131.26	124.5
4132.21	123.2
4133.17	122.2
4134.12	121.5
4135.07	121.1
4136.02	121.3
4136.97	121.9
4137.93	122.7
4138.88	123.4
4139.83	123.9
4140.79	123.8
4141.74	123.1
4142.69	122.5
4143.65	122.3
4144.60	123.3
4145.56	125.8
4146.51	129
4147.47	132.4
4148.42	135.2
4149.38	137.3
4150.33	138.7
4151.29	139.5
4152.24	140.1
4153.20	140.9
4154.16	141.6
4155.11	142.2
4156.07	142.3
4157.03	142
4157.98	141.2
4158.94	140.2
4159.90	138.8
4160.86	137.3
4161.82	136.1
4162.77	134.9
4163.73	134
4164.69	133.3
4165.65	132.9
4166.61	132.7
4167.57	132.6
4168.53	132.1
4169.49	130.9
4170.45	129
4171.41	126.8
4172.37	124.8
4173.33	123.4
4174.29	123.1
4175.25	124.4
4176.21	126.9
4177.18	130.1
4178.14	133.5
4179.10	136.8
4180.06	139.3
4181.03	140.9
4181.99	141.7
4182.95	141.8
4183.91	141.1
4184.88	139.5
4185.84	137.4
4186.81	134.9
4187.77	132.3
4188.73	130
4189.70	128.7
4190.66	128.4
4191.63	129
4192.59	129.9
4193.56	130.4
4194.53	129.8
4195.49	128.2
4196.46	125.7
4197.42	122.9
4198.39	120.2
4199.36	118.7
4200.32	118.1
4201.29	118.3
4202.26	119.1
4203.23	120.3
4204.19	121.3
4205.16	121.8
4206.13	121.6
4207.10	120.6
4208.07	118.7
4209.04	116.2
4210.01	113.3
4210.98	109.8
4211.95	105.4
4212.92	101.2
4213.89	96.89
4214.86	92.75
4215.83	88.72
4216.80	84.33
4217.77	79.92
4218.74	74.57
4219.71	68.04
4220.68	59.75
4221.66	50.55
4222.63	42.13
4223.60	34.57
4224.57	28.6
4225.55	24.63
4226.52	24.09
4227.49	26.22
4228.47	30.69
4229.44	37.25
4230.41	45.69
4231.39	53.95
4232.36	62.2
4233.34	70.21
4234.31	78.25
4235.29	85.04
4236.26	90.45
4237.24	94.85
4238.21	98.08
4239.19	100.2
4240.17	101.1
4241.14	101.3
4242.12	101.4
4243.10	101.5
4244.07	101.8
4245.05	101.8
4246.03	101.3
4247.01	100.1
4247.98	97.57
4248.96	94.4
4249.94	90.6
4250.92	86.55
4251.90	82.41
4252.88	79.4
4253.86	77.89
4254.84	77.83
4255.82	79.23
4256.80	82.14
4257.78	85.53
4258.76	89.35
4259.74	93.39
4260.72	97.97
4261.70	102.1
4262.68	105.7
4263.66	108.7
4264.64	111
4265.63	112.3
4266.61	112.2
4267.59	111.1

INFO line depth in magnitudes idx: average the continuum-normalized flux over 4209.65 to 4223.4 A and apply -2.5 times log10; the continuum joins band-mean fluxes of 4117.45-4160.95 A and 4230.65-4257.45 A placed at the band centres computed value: 0.21 mag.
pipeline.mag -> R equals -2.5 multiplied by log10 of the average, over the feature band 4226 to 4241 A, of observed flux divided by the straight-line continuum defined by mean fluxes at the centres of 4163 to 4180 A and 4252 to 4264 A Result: 0.43 mag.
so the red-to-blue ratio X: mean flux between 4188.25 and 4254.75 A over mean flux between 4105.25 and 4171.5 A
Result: 0.7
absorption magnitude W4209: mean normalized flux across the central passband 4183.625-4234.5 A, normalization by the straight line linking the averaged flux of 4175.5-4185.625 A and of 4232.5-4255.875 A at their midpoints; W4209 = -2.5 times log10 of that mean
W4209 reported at 0.24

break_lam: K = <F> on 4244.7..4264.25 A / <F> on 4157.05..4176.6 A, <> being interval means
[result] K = 0.69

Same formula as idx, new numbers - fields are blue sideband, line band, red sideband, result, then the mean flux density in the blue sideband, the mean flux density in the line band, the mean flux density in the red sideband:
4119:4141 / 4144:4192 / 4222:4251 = -0.25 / 126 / 134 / 73.3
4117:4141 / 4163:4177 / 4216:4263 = -0.20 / 125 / 129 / 76.6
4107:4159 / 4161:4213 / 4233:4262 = -0.16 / 126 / 128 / 91.5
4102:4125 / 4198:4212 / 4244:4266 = -0.16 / 118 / 118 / 93.6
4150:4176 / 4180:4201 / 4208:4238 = -0.24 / 135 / 131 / 70.2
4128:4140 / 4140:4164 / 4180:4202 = -0.07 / 124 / 134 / 130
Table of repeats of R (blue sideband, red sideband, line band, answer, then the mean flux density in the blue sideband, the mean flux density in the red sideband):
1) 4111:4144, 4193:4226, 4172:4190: -0.24 mag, 123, 97.9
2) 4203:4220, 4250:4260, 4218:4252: 0.25 mag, 103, 83.4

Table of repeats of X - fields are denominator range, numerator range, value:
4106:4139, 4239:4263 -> 0.77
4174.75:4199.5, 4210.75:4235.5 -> 0.48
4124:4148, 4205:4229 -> 0.61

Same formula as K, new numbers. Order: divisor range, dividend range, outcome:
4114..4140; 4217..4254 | 0.59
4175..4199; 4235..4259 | 0.70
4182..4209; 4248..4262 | 0.69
